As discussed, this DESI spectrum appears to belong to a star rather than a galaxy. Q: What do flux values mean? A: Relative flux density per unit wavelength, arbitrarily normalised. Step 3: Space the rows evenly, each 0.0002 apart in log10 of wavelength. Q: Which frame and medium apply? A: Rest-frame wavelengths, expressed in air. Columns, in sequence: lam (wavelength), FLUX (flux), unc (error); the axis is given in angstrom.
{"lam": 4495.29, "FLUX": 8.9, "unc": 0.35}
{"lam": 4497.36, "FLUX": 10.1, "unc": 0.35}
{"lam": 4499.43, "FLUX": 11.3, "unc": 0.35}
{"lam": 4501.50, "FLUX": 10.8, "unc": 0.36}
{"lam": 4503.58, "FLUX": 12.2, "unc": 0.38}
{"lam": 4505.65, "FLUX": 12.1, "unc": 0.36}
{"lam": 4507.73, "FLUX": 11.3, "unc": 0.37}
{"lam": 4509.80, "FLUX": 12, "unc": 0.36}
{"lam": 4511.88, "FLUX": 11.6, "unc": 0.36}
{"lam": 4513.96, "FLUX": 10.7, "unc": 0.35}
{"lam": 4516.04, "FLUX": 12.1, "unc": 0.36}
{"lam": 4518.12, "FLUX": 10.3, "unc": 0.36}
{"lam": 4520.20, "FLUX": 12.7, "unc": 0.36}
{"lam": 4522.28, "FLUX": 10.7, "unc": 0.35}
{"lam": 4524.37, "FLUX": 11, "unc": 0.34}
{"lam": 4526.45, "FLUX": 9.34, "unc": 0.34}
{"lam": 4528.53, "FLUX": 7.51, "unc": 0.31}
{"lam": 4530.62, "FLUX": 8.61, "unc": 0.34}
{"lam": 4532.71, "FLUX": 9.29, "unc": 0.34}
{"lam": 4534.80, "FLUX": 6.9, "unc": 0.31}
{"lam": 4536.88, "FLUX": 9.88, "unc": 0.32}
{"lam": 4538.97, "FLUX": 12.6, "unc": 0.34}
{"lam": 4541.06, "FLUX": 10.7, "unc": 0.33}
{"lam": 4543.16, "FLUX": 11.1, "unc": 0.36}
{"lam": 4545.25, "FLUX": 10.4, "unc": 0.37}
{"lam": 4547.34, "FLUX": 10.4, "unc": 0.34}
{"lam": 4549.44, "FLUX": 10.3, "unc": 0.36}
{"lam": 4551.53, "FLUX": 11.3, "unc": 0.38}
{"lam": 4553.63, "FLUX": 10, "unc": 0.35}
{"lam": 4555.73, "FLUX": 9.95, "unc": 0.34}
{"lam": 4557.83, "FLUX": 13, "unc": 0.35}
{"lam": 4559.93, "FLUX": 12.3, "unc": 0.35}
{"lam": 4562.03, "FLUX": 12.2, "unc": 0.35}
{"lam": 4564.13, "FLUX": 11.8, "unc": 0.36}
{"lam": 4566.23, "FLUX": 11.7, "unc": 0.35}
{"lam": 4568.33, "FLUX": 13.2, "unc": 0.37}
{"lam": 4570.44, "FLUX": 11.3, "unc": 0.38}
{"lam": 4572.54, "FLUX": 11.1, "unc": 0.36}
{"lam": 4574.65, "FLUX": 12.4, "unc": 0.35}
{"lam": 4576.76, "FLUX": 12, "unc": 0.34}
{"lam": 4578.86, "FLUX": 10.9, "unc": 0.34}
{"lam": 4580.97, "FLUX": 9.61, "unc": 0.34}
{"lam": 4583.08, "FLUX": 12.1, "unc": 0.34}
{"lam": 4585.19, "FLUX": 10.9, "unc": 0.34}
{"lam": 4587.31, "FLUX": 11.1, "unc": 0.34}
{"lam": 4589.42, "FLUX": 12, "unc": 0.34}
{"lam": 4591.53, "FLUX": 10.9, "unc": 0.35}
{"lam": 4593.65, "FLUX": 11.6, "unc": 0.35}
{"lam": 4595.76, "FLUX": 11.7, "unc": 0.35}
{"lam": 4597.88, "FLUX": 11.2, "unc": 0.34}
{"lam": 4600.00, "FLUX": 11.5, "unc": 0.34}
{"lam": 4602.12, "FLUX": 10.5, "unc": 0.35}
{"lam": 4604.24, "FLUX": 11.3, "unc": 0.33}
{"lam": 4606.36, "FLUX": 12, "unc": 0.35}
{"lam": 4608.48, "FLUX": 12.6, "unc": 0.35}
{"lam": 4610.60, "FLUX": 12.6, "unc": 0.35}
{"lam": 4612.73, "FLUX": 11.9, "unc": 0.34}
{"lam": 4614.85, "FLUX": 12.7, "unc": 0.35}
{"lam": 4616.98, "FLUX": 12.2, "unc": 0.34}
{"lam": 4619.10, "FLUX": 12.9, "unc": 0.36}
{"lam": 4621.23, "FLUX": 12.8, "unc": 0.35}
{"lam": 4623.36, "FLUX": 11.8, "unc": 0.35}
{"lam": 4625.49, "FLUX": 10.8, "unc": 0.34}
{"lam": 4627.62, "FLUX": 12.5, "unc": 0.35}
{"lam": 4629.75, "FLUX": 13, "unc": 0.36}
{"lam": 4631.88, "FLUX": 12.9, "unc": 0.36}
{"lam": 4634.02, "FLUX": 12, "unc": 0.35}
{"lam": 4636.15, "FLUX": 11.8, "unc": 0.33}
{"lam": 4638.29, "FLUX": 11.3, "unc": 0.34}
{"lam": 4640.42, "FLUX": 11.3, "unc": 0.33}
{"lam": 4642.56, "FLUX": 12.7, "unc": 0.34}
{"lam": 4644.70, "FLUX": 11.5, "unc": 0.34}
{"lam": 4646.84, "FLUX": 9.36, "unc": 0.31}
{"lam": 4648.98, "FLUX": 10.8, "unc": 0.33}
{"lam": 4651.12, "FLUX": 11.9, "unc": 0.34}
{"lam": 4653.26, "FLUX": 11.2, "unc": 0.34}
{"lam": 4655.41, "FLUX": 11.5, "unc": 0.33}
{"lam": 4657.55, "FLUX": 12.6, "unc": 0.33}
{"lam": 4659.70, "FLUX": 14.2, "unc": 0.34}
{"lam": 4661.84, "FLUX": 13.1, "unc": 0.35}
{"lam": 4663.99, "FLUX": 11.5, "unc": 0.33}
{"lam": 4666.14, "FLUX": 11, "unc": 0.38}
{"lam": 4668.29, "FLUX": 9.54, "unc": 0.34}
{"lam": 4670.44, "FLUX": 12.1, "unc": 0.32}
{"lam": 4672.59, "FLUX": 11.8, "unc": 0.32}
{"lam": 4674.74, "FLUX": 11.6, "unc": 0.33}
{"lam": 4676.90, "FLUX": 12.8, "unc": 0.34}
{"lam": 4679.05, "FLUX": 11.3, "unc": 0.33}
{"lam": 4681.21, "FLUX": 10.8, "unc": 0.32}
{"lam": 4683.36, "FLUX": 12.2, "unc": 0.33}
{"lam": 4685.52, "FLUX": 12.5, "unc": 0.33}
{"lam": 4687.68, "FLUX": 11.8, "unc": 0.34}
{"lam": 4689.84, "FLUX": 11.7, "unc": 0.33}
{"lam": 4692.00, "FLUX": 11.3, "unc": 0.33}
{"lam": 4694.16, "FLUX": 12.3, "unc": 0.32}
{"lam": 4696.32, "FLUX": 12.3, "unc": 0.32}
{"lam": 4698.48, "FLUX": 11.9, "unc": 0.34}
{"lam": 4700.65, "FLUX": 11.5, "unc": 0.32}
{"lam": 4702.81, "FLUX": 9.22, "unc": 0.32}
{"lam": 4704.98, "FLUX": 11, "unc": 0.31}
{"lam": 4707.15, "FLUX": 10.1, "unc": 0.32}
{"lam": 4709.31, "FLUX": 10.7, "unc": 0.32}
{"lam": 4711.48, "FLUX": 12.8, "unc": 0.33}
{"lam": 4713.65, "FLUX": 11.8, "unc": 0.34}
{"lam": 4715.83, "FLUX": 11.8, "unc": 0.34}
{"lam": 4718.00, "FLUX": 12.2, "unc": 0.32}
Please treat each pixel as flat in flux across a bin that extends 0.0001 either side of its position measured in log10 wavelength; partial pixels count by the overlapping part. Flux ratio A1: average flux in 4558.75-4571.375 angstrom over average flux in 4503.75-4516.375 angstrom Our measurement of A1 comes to 1.04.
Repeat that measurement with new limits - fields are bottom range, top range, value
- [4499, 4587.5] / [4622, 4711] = 1.06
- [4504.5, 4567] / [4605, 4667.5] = 1.11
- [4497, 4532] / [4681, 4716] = 1.06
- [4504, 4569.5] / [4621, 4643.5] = 1.11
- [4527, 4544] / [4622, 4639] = 1.26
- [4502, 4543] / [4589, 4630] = 1.12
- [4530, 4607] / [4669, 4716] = 1.05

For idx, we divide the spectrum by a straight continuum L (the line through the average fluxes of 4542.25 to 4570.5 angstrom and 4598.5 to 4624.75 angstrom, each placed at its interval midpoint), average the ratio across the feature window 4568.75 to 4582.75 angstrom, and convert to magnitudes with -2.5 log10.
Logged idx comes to 0.023 mag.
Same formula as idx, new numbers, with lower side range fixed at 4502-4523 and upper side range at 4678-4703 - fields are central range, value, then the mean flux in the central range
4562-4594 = 0.01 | 11.5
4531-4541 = 0.19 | 9.7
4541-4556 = 0.10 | 10.5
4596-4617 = -0.02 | 11.8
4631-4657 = 0.01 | 11.5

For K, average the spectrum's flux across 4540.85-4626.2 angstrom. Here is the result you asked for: 11.5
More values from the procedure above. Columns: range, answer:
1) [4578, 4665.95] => 11.8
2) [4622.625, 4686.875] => 11.8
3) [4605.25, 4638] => 12.3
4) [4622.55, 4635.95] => 12.2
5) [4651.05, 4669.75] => 11.8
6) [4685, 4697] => 11.9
